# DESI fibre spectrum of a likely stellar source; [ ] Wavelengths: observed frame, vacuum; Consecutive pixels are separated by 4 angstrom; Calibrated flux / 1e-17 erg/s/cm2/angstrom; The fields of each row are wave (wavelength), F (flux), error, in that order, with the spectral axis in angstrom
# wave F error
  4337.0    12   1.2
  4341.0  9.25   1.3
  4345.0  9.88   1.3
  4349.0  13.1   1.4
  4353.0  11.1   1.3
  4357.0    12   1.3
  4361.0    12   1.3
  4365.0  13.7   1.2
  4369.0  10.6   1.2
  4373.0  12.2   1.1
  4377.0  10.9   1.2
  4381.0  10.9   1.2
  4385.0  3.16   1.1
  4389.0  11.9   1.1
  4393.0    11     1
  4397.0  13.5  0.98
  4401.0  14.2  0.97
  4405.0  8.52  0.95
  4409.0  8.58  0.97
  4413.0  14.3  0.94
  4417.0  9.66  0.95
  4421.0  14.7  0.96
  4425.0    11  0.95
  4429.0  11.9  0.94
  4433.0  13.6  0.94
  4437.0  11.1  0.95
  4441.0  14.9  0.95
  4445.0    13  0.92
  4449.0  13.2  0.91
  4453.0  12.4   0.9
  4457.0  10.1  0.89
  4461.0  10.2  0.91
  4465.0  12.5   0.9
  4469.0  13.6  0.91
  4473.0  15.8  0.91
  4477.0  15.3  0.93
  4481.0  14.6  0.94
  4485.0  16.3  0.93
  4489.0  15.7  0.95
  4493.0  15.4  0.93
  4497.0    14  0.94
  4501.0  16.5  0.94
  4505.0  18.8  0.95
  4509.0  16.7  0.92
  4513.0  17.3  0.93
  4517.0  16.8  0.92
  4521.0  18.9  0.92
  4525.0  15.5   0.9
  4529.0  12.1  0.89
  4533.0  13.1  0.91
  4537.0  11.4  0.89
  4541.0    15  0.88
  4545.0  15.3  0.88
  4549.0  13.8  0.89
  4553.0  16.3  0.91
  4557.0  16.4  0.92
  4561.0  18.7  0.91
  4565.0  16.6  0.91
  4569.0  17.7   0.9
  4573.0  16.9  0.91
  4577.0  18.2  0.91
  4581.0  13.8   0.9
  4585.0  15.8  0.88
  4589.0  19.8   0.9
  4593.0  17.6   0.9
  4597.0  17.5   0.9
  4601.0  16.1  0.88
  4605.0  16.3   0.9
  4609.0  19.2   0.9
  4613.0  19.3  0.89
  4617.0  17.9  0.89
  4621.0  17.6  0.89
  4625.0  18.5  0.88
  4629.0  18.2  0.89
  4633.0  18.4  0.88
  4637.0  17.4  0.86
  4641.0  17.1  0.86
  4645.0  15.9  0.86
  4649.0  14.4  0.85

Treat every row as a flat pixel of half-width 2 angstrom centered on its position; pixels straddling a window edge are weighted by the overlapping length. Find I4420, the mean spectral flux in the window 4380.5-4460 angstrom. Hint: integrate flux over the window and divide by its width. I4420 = 11.6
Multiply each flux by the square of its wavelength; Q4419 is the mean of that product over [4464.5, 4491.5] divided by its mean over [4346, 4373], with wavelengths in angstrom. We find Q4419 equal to 1.32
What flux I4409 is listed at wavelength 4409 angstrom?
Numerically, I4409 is 8.58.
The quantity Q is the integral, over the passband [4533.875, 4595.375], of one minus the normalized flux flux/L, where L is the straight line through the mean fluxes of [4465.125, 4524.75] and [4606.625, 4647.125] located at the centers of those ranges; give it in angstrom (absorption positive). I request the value 3.1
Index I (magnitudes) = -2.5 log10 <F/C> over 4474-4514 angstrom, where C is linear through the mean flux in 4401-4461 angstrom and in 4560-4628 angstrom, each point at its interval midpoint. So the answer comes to -0.14 mag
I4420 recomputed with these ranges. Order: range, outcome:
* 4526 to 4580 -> 15.5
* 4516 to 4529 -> 16.3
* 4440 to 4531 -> 14.8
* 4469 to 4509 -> 15.8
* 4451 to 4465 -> 11.1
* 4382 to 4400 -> 10.2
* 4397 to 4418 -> 11.4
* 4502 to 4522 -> 17.6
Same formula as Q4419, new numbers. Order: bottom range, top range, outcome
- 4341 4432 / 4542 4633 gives 1.66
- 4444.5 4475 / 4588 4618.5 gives 1.52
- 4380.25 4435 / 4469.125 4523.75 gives 1.50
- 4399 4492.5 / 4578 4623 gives 1.44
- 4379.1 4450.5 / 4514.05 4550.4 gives 1.34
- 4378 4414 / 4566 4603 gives 1.75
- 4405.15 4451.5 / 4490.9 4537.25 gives 1.34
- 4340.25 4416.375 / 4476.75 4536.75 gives 1.50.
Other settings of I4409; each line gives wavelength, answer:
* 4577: 18.2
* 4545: 15.3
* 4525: 15.5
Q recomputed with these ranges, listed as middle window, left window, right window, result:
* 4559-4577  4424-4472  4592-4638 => -1.4 angstrom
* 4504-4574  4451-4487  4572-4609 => -2.0 angstrom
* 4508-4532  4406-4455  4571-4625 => -1.7 angstrom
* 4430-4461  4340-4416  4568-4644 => 1.3 angstrom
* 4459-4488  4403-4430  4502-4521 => 1.8 angstrom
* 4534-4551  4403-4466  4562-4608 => 1.9 angstrom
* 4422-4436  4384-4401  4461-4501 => 0.1 angstrom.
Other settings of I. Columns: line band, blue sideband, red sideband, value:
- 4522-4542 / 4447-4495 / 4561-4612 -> 0.15 mag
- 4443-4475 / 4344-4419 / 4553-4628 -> 0.07 mag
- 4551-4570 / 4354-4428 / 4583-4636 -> -0.05 mag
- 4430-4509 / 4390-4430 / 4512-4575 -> -0.04 mag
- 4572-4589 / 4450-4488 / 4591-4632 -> 0.02 mag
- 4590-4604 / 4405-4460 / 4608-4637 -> 0.02 mag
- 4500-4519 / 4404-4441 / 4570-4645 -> -0.19 mag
